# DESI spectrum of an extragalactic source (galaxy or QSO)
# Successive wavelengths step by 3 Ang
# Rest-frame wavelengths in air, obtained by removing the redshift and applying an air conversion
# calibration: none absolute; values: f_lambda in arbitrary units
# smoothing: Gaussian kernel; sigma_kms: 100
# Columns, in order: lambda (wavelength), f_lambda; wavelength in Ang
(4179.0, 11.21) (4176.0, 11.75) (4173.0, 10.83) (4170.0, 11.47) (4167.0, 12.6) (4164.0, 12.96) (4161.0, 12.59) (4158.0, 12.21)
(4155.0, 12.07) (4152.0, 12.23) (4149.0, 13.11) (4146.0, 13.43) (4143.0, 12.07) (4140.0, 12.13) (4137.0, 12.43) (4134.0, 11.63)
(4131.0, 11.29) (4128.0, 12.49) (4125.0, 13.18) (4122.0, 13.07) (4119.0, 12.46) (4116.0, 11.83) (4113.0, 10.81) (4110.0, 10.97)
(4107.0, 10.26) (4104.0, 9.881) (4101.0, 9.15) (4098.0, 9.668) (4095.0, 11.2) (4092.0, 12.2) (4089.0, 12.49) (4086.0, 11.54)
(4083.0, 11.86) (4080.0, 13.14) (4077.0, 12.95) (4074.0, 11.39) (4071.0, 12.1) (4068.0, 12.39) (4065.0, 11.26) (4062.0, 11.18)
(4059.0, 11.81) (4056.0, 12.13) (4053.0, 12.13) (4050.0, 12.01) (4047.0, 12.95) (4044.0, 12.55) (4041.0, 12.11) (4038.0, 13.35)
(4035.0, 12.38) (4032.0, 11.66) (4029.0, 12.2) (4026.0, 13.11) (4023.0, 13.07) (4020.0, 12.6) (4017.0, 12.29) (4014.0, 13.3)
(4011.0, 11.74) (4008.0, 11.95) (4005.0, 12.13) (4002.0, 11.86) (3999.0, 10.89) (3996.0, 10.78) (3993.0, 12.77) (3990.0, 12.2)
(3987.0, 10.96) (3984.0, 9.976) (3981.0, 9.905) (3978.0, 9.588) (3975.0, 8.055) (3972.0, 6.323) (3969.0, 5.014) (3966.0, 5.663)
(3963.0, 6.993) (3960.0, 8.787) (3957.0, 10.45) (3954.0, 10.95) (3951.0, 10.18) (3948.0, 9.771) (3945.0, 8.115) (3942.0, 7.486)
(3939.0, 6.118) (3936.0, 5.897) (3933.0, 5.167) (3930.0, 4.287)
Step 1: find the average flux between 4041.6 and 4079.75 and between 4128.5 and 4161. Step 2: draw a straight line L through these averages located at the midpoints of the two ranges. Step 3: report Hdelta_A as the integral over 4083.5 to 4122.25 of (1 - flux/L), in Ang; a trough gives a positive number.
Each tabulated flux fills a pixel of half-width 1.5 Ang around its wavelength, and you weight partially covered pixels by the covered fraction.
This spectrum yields 3.3 Ang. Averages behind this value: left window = 12.1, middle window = 11.2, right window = 12.3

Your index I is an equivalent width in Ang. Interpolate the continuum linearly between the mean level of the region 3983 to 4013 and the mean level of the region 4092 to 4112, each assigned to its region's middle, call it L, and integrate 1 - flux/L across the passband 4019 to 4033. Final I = -1.6 Ang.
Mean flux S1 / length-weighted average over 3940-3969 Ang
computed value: 8.47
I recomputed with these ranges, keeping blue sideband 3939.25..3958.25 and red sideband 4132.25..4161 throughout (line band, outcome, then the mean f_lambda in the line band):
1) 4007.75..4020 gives -2.51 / 12.4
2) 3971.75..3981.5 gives 1.11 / 8.6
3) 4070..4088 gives -1.38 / 12.2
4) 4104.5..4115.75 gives 1.01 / 10.7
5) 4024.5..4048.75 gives -4.32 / 12.5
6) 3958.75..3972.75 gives 4.39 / 6.53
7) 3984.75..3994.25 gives -1.82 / 11.8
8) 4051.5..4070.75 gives -1.41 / 11.8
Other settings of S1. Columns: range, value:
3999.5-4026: 12.4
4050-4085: 12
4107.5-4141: 12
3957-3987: 8.1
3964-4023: 10.5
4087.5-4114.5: 10.7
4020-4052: 12.5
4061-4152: 11.8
